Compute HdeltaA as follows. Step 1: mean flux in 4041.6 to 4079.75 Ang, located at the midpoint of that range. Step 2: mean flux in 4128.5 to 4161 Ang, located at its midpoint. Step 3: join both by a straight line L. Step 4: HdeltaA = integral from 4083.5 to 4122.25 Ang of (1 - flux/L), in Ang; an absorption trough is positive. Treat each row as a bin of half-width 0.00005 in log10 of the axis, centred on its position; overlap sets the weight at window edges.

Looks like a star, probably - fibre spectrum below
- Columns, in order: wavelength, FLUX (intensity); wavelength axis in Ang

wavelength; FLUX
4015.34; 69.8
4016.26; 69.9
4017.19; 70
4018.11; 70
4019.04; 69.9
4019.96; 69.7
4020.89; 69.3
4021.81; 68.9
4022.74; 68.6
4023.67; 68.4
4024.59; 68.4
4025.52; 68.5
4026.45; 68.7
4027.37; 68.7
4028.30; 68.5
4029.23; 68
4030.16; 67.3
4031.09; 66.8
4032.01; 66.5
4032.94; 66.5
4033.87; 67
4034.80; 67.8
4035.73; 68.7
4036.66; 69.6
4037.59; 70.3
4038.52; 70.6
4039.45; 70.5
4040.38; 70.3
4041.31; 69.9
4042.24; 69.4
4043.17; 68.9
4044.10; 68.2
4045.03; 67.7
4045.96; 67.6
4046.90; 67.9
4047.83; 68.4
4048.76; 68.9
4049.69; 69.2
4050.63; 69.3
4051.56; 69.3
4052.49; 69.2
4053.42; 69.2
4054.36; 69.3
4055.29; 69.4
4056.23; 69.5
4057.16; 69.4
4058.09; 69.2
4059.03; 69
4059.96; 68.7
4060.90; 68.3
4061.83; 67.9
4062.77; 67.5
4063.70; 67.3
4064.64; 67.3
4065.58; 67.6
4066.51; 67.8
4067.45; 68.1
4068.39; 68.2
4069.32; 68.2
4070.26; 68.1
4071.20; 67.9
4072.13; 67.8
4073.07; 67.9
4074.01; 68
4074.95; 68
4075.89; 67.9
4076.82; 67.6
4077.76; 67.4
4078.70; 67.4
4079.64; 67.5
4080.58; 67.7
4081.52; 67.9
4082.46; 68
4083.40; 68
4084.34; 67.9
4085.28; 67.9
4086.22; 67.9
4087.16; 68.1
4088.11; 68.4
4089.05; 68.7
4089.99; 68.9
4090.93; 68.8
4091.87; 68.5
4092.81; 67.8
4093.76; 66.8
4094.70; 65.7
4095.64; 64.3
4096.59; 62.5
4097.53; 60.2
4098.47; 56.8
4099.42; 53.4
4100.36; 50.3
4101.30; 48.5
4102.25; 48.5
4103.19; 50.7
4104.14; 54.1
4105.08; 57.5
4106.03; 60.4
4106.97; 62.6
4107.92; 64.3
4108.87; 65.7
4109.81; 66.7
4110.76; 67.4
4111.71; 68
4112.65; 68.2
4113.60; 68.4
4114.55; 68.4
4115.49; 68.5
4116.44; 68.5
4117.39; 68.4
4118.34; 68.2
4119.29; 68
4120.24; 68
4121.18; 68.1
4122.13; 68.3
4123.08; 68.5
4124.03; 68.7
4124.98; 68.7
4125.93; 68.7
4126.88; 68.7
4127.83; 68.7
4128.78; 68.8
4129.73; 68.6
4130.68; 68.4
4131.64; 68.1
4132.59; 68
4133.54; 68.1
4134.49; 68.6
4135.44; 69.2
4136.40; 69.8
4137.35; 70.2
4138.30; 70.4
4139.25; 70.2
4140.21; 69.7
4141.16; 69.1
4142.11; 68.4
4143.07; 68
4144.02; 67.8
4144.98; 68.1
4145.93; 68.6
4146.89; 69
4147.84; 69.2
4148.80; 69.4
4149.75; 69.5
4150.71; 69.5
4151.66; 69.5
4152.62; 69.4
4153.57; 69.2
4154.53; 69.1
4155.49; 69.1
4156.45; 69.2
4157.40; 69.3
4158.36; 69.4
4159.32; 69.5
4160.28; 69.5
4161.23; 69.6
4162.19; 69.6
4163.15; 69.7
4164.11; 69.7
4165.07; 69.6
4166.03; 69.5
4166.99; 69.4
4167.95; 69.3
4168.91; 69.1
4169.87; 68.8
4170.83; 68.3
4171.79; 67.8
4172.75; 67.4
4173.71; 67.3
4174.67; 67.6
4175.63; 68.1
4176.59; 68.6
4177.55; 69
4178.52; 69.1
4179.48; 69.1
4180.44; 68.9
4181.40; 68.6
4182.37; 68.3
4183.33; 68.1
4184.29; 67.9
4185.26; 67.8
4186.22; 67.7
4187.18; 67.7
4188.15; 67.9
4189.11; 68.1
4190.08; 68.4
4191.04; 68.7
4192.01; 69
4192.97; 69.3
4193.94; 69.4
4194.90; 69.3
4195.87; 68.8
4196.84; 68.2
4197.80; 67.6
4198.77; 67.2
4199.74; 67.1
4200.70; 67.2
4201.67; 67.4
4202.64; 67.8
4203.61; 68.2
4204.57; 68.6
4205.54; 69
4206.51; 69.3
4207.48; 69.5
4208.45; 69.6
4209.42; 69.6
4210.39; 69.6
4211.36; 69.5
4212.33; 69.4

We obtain 2.6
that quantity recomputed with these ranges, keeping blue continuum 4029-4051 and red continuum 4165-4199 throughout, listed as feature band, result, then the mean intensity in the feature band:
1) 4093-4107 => 2.24 Ang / 57.5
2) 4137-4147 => -0.08 Ang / 69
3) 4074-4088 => 0.14 Ang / 67.8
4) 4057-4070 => 0.07 Ang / 68.1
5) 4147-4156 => -0.11 Ang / 69.3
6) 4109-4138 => 0.04 Ang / 68.4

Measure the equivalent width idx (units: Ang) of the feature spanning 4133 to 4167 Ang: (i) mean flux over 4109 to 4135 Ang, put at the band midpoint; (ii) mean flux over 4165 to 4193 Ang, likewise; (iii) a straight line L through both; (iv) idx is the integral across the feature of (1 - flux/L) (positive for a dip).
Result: -0.4 Ang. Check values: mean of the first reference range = 68.3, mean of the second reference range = 68.5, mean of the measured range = 69.2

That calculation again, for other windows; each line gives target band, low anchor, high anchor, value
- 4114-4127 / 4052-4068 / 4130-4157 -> 0.09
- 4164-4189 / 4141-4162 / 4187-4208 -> 0.08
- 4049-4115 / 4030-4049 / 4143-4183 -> 2.73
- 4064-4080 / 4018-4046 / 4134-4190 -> 0.22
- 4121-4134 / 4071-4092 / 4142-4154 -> 0.03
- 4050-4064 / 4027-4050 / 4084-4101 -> -0.36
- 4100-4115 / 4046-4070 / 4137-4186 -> 1.76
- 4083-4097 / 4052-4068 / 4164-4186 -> 0.23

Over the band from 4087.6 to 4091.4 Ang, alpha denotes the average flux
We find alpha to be 68.6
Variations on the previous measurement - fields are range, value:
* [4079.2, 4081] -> 67.6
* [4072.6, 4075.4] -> 67.8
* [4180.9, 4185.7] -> 68.1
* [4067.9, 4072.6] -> 68.1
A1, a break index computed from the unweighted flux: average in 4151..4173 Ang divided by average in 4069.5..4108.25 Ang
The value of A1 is 1.1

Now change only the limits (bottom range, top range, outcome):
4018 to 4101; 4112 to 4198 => 1.02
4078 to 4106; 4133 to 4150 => 1.10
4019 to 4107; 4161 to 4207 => 1.03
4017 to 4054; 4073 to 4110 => 0.93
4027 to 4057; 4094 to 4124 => 0.92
